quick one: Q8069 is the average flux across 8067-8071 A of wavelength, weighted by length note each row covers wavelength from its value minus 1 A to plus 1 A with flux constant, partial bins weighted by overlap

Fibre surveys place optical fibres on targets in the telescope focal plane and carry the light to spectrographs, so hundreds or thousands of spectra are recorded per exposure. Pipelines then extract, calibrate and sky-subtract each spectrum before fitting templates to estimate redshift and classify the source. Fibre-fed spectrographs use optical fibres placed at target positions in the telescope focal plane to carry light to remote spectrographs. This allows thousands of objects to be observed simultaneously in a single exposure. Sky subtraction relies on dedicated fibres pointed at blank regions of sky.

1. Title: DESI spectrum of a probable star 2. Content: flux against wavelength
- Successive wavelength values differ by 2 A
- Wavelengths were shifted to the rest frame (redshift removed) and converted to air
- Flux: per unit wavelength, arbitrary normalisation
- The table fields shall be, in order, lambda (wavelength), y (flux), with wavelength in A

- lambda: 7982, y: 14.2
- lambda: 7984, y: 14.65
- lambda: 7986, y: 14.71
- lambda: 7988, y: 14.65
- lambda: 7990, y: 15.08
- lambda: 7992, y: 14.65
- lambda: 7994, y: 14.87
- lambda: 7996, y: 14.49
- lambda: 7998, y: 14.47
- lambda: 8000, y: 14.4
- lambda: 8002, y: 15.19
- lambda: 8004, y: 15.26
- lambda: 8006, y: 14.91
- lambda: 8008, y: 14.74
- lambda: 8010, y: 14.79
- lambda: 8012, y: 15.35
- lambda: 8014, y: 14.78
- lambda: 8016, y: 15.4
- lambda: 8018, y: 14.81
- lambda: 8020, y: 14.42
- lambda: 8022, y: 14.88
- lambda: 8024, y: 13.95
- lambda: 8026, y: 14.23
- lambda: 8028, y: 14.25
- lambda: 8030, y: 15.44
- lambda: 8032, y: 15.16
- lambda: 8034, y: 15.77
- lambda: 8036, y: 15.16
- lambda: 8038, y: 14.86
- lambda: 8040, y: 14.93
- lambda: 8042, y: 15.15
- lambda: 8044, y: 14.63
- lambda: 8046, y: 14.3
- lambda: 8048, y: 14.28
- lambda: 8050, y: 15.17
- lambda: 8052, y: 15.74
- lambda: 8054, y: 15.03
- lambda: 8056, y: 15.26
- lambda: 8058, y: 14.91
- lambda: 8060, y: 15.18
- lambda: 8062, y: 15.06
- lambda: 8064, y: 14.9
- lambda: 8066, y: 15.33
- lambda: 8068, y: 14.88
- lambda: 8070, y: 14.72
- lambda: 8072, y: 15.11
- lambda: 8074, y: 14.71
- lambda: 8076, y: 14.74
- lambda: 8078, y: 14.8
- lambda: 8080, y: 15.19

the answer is 14.8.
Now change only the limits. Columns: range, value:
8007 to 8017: 15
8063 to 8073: 15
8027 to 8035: 15.2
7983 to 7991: 14.8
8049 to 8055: 15.3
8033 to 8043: 15.2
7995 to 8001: 14.5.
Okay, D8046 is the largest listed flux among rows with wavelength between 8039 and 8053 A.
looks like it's 15.74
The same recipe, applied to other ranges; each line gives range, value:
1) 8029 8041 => 15.77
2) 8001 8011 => 15.26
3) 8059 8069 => 15.33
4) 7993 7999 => 14.87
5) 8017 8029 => 14.88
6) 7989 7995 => 15.08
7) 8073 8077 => 14.74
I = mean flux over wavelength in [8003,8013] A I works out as 15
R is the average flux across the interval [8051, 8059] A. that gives 15.2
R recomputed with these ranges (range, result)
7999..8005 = 15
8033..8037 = 15.5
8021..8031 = 14.6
